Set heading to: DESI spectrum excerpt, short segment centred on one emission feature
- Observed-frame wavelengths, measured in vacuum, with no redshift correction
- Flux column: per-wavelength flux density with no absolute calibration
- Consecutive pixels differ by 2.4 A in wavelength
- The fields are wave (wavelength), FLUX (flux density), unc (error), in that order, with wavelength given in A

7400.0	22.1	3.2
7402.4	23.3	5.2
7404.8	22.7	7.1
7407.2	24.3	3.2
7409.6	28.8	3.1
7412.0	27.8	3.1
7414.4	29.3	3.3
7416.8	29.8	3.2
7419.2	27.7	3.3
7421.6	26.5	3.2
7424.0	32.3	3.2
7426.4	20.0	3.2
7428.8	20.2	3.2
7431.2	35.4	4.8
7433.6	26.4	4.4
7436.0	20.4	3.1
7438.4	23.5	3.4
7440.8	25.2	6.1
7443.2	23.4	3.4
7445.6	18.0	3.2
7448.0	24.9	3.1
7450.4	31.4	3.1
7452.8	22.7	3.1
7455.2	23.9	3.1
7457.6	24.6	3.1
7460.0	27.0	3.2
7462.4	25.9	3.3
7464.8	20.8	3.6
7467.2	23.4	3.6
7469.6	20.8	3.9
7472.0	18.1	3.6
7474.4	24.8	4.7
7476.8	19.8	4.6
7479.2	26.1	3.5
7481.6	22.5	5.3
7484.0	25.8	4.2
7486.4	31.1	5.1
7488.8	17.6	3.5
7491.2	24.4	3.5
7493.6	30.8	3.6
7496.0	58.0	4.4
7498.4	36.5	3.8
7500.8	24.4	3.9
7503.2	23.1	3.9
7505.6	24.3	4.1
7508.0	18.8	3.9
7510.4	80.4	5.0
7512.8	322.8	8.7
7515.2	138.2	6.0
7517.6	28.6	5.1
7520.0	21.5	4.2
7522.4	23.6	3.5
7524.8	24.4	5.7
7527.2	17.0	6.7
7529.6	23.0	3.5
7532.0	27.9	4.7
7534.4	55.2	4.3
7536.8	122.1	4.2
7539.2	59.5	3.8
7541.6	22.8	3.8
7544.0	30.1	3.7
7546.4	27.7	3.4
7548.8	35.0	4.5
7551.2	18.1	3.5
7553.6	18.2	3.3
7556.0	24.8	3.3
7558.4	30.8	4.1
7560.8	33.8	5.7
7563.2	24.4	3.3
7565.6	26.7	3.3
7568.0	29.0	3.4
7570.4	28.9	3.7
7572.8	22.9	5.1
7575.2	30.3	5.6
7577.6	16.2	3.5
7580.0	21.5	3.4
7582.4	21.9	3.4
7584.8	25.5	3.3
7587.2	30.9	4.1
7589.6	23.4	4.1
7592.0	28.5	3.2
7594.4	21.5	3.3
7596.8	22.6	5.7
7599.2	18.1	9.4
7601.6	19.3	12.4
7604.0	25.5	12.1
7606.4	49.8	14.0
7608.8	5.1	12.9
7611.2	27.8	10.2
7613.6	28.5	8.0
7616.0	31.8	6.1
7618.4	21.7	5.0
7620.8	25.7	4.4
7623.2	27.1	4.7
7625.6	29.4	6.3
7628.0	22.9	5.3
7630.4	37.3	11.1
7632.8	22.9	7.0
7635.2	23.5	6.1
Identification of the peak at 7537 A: [N II]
